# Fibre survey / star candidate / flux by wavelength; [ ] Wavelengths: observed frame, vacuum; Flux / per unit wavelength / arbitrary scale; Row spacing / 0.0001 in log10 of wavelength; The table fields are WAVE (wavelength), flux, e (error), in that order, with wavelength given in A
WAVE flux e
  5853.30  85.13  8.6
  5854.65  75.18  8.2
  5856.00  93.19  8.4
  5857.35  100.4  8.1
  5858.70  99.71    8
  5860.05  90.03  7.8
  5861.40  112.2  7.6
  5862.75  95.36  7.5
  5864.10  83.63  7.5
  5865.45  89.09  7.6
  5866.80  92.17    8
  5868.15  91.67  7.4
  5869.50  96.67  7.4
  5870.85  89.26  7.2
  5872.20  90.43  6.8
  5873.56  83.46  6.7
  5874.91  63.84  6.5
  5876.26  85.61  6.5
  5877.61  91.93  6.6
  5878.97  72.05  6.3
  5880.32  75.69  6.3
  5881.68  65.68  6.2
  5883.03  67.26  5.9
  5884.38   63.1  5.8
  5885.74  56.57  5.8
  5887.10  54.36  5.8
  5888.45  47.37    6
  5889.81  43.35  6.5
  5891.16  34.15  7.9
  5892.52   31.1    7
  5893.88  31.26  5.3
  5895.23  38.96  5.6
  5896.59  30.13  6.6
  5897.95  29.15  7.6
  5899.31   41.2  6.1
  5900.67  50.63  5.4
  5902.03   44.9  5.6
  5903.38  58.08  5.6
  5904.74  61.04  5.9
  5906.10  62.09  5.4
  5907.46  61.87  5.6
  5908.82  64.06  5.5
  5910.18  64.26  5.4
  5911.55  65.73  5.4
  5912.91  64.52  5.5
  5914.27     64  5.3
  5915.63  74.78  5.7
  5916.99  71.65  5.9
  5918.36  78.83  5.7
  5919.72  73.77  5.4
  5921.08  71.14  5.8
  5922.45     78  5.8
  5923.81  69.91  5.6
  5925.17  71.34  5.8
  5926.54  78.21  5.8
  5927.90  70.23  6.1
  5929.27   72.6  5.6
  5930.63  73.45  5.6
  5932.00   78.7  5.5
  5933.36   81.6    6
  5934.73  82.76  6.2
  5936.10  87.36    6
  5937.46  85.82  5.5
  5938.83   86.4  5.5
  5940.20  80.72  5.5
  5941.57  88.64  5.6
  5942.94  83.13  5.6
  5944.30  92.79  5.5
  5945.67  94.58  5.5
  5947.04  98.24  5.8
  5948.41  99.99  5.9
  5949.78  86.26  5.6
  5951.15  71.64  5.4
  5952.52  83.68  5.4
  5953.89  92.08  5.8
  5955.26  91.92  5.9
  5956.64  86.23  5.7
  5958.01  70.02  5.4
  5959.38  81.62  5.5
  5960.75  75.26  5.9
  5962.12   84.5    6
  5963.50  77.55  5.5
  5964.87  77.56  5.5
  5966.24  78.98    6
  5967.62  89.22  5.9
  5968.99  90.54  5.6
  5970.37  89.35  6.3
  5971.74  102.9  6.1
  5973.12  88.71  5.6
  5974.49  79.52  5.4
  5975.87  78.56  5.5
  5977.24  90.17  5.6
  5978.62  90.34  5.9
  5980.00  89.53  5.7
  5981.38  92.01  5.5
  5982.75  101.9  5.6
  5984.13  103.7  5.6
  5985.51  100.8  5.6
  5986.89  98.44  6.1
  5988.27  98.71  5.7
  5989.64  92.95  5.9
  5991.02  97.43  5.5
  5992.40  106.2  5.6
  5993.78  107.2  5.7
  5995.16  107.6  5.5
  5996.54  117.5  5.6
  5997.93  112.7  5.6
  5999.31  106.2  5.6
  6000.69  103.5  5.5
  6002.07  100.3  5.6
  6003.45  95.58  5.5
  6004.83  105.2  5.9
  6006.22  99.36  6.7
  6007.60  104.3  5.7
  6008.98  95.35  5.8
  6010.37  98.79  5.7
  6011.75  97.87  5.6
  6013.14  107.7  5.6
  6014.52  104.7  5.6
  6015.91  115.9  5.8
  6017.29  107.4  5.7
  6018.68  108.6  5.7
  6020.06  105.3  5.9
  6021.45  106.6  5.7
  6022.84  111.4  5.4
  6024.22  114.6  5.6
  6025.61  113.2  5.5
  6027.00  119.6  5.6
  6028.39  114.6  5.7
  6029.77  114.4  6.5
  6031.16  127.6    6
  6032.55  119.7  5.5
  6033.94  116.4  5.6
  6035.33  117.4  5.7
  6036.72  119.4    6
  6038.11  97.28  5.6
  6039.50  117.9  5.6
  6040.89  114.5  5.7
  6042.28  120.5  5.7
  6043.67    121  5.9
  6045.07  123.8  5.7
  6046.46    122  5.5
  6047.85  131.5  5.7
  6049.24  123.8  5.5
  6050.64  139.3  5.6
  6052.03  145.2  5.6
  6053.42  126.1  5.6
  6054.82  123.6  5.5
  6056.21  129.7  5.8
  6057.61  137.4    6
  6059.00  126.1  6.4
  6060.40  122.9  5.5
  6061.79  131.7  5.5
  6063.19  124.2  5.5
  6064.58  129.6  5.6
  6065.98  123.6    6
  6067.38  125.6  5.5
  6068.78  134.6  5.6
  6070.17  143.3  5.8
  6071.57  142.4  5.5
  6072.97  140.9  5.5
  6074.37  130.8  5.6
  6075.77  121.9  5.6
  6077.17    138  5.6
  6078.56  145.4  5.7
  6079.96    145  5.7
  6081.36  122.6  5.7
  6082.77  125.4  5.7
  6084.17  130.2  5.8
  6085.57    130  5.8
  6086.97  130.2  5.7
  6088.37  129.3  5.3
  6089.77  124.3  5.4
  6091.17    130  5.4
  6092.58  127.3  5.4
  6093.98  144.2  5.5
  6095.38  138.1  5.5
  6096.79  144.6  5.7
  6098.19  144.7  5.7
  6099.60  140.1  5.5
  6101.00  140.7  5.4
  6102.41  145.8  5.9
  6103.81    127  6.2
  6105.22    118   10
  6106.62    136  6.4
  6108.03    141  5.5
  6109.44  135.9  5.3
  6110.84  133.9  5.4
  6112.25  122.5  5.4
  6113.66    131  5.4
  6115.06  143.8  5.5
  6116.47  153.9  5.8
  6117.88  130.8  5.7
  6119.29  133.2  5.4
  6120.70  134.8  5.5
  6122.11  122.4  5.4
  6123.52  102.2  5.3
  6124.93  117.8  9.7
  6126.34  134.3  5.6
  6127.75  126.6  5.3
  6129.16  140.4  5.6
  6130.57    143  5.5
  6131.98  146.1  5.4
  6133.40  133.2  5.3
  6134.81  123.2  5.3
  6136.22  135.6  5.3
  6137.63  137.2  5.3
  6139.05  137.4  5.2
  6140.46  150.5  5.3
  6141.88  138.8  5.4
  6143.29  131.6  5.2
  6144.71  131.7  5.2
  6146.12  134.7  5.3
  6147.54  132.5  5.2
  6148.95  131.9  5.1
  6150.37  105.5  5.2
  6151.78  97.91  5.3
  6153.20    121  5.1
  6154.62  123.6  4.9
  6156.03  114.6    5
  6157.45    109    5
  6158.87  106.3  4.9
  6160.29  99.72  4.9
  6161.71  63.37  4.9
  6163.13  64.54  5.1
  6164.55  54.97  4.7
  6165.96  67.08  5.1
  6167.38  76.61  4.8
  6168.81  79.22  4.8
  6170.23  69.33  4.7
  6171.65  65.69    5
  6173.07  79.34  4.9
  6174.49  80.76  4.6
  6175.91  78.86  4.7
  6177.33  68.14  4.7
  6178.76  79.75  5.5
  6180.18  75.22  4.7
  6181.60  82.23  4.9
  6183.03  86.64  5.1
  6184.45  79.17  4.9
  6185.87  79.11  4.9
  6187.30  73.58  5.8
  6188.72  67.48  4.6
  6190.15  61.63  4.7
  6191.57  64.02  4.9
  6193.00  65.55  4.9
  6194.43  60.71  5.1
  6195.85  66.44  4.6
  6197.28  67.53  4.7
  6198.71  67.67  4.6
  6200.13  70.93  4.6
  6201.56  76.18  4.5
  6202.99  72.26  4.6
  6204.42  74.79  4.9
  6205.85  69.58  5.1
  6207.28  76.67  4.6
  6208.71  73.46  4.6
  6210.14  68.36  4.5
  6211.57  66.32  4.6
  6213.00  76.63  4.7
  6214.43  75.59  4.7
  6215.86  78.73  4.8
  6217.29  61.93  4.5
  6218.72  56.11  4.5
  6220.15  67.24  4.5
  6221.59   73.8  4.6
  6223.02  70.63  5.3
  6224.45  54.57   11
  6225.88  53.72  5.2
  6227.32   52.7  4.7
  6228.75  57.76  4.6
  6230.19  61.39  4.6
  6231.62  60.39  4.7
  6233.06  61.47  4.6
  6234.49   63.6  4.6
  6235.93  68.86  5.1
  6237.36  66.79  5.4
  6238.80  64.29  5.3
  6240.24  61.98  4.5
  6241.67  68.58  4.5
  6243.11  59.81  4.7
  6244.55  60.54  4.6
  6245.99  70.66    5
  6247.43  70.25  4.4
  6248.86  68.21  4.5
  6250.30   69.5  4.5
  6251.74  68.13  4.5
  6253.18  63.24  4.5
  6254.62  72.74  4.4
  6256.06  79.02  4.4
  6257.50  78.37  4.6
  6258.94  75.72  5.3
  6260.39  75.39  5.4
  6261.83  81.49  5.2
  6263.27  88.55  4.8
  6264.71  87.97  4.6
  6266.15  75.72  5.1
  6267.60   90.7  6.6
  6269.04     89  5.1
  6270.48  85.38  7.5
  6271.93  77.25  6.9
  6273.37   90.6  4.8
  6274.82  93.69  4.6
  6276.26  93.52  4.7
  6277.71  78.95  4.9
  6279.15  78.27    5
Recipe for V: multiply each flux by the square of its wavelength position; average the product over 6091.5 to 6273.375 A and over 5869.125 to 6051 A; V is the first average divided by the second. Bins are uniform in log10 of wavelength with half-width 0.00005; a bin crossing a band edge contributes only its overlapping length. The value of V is 1.1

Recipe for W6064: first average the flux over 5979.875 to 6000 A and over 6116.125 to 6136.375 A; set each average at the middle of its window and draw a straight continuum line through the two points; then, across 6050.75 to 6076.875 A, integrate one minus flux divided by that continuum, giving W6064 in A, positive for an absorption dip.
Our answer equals -2.9 A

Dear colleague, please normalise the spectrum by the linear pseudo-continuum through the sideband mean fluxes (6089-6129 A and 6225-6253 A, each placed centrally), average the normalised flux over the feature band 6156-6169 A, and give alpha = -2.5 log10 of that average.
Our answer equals 0.266 mag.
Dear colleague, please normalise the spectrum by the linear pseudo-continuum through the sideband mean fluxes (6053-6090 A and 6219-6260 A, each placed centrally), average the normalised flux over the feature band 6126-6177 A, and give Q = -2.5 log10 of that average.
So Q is -0.09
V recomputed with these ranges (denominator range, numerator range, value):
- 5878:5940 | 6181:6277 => 1.26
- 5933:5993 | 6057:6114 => 1.56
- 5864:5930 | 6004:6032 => 1.73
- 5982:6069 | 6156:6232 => 0.67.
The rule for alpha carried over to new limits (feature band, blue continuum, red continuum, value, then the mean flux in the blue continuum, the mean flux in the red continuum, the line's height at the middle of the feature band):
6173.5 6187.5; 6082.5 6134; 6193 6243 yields 0.14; 133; 66.6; 89.4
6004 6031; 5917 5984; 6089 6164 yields -0.08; 83.8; 128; 100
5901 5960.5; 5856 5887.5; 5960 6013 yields 0.17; 83.5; 95.6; 89.7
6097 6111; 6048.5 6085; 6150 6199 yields -0.20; 132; 80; 114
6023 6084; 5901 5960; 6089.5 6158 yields -0.13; 76.6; 132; 112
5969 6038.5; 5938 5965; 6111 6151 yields -0.05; 85.3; 132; 99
